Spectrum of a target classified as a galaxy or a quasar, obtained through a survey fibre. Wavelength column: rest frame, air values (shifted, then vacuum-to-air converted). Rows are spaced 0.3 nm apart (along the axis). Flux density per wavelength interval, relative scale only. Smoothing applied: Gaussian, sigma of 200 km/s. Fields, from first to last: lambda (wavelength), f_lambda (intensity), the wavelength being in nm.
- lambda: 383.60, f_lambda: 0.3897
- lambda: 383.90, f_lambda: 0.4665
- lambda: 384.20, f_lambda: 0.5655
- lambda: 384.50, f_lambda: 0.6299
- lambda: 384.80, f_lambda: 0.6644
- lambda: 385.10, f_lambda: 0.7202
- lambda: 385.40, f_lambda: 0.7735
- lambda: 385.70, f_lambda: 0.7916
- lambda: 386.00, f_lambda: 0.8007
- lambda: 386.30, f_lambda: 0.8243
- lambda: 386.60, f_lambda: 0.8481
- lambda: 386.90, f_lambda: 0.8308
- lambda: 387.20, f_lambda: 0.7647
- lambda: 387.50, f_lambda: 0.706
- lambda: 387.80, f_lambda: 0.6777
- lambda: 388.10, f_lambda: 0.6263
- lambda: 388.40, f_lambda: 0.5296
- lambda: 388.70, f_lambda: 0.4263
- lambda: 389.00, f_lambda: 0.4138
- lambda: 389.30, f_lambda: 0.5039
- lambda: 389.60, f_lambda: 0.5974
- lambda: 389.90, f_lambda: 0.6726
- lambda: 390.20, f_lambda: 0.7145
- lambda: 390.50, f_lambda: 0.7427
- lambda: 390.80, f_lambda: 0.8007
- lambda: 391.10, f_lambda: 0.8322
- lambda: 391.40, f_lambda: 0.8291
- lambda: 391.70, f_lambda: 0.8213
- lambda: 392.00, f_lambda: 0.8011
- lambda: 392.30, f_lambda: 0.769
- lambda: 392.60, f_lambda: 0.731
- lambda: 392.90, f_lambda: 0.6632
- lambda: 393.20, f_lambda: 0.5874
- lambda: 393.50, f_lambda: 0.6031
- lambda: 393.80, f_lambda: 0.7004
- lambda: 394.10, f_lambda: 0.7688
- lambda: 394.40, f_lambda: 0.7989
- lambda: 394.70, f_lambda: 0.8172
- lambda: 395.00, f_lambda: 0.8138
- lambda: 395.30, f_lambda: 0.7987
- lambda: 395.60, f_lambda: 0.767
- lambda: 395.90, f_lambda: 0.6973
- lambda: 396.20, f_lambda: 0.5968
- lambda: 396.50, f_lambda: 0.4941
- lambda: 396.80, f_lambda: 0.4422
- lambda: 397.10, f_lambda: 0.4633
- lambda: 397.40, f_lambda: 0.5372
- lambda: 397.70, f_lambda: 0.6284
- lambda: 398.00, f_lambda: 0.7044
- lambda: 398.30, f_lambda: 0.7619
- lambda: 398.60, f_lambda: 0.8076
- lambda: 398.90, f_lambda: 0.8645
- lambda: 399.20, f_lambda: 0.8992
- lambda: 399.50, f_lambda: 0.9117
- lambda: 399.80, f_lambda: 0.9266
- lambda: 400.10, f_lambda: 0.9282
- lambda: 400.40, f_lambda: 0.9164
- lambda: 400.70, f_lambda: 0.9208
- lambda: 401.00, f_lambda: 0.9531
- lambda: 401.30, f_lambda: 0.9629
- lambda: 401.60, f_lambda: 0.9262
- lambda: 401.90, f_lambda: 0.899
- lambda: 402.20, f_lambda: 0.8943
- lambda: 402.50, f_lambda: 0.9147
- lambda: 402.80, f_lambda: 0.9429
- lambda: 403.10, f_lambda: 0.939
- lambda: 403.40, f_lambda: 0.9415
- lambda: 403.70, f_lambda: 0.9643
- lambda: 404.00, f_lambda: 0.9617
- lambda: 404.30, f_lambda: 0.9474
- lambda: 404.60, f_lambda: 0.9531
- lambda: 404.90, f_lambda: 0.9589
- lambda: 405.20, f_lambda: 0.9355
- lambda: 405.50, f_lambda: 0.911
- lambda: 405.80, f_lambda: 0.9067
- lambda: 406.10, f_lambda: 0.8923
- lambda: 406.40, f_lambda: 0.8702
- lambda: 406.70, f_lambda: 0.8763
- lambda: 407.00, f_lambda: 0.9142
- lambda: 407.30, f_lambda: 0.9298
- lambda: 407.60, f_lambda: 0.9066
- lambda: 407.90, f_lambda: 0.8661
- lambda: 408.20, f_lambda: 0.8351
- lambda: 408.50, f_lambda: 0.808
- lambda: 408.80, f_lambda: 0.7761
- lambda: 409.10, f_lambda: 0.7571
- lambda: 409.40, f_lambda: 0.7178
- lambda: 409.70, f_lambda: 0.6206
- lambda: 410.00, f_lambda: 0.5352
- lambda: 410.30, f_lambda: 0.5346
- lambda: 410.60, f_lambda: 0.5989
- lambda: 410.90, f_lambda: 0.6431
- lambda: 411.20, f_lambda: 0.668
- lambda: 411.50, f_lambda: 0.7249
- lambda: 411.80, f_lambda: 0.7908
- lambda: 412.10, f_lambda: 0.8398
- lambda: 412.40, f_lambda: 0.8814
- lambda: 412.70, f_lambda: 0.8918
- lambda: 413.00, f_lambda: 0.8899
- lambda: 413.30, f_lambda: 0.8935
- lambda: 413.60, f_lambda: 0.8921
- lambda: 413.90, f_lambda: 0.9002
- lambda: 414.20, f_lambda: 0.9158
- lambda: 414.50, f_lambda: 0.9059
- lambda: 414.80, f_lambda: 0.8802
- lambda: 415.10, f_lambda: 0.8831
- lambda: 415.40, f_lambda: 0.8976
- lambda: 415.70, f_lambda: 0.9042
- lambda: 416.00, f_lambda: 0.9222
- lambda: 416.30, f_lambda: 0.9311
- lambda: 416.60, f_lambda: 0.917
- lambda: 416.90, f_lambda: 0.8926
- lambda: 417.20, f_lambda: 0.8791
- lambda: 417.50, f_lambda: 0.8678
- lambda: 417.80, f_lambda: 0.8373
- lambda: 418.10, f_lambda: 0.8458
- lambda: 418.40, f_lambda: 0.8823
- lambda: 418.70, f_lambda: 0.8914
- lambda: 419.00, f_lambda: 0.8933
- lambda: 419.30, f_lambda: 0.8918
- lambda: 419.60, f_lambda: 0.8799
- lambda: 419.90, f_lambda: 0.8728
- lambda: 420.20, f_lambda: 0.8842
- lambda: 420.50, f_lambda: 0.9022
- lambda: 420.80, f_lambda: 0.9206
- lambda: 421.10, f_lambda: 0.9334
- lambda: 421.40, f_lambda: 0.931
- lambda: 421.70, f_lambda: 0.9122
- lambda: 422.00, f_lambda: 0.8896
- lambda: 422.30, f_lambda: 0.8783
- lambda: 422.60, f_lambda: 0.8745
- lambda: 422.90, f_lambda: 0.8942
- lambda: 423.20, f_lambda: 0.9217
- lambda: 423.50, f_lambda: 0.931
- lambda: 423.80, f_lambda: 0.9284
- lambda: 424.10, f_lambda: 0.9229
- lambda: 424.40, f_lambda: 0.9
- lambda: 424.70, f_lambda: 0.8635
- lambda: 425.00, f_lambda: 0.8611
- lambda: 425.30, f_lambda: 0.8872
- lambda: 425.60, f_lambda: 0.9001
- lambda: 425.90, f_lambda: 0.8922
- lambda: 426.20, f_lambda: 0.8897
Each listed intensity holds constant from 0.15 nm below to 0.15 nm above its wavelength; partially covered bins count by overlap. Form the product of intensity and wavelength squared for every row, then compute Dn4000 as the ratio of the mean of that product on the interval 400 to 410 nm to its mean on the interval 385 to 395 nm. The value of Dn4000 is 1.34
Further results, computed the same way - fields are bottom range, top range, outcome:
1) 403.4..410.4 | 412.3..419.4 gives 1.10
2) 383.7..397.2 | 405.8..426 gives 1.42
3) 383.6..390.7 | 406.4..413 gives 1.31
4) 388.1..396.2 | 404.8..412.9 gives 1.24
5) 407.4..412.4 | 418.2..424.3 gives 1.30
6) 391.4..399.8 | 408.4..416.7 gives 1.22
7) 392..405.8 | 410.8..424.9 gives 1.19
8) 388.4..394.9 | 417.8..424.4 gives 1.50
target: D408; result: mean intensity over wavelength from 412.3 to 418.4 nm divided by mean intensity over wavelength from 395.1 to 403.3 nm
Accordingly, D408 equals 1.12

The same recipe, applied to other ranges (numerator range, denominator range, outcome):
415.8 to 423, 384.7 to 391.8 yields 1.27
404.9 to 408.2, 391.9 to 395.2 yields 1.23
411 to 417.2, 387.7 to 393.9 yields 1.30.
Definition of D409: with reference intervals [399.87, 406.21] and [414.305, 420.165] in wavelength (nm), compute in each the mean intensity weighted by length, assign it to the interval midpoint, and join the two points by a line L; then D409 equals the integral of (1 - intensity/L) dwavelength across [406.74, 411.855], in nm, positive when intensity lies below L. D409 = 0.94 nm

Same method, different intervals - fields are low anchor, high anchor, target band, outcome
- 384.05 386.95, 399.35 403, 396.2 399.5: 0.816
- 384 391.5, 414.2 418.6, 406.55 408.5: -0.128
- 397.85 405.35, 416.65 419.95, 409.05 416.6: 0.710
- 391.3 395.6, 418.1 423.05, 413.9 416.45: -0.116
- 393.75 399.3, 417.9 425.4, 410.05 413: 0.312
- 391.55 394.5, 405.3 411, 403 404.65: -0.393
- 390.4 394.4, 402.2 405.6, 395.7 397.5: 0.597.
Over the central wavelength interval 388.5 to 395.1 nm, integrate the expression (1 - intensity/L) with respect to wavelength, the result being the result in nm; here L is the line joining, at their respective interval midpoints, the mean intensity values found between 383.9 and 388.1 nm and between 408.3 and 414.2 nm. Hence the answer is 0.31 nm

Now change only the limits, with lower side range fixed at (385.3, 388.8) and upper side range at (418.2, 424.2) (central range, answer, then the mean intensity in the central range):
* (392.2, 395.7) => 0.106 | 0.734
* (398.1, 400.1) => -0.201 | 0.863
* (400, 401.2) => -0.211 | 0.931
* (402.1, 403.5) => -0.215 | 0.927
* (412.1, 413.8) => -0.056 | 0.886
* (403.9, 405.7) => -0.285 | 0.943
